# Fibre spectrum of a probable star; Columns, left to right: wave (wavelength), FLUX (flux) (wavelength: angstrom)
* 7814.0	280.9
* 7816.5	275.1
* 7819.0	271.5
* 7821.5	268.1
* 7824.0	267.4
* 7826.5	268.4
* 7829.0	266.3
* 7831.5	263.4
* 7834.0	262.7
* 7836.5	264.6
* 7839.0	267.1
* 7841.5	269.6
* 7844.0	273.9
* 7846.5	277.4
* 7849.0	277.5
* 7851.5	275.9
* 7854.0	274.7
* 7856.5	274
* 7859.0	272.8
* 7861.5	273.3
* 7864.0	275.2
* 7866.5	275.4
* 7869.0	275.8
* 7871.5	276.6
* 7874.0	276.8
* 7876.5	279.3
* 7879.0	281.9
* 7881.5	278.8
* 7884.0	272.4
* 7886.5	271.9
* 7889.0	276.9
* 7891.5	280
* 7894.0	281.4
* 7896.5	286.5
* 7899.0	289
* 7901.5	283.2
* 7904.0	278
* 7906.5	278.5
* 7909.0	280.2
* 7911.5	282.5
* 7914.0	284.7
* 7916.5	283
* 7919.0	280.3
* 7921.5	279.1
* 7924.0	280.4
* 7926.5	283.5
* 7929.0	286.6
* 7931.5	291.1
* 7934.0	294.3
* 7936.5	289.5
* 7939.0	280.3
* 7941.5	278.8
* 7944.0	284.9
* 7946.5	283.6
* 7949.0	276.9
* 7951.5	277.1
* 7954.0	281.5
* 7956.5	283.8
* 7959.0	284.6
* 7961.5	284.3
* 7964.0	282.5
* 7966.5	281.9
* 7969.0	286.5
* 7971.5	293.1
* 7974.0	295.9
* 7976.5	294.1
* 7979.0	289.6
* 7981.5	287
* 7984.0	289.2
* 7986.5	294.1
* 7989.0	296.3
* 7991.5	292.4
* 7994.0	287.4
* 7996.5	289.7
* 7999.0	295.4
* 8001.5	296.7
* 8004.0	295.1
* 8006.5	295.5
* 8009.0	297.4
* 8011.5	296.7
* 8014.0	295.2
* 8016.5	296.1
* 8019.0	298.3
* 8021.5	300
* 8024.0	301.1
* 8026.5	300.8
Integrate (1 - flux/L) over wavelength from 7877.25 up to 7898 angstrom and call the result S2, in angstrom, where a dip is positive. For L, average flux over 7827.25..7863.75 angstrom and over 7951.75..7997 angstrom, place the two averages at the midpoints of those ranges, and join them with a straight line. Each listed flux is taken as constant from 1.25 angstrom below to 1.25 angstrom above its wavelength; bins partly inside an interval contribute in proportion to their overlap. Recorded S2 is -0.2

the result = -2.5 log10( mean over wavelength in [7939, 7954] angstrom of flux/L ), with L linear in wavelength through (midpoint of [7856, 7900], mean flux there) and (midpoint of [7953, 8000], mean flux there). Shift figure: 0.02 mag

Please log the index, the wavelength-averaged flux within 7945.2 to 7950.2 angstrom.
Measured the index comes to 280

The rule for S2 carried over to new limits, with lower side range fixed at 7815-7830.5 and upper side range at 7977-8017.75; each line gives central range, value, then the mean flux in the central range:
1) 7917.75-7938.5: -0.1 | 285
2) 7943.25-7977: 0.4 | 285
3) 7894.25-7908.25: -0.1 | 283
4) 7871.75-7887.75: 0.0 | 277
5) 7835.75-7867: 0.0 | 273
